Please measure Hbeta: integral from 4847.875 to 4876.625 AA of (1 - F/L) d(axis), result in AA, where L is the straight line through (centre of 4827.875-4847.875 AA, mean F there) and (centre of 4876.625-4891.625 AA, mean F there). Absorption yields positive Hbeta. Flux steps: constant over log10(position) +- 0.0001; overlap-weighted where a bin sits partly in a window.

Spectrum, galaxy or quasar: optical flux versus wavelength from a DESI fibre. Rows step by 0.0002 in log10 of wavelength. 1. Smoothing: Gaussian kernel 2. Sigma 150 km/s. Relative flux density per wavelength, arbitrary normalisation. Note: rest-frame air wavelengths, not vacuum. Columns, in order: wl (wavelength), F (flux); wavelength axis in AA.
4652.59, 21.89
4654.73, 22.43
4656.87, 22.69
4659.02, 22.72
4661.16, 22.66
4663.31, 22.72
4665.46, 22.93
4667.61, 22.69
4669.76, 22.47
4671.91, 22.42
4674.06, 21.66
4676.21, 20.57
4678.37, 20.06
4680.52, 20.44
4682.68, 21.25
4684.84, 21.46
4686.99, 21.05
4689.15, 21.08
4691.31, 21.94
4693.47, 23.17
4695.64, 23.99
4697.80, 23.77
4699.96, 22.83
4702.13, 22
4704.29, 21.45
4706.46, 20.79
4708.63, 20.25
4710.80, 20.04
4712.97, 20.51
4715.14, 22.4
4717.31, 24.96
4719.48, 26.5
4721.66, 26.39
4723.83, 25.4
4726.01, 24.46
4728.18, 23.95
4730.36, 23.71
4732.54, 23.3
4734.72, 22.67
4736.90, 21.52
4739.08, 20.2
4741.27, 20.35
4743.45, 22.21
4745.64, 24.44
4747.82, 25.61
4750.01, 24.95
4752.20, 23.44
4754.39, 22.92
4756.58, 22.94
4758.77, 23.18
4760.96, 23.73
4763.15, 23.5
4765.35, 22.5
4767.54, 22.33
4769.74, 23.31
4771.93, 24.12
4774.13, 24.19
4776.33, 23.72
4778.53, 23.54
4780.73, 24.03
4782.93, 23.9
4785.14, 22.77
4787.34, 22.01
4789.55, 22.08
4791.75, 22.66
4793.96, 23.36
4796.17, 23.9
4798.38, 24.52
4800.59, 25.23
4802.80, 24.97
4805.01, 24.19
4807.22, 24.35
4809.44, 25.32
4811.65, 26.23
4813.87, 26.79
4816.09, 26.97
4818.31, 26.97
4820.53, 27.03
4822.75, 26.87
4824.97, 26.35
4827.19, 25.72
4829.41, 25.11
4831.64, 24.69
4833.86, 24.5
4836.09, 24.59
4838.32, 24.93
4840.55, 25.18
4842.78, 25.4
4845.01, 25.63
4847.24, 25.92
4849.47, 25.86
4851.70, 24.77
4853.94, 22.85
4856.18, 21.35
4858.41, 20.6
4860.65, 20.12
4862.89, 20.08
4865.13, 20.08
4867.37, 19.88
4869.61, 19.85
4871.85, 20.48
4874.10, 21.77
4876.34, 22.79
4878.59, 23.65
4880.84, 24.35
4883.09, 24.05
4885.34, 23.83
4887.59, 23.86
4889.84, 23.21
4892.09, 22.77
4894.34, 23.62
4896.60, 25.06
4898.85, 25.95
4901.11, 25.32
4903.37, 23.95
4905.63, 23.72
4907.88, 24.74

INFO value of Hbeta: 3.26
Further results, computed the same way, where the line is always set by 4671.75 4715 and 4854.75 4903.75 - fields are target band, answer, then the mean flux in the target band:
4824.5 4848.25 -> -3.1 AA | 25.2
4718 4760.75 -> -3.6 AA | 23.6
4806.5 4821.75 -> -2.8 AA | 26.3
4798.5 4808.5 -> -1.1 AA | 24.7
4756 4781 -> -1.7 AA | 23.4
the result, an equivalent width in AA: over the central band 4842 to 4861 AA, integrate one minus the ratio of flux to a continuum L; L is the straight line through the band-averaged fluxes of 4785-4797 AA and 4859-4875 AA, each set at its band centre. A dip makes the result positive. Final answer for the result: -2.64 AA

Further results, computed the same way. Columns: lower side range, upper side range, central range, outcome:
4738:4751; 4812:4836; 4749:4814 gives 1.59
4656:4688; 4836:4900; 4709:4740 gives -1.44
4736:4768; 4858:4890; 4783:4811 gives -1.58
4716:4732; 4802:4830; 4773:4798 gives 2.24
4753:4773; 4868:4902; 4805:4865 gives -3.68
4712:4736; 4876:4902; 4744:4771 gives 0.55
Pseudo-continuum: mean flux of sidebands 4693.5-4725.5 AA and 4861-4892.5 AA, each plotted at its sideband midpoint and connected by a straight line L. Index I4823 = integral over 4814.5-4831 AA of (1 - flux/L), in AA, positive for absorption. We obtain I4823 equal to -2.94 AA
